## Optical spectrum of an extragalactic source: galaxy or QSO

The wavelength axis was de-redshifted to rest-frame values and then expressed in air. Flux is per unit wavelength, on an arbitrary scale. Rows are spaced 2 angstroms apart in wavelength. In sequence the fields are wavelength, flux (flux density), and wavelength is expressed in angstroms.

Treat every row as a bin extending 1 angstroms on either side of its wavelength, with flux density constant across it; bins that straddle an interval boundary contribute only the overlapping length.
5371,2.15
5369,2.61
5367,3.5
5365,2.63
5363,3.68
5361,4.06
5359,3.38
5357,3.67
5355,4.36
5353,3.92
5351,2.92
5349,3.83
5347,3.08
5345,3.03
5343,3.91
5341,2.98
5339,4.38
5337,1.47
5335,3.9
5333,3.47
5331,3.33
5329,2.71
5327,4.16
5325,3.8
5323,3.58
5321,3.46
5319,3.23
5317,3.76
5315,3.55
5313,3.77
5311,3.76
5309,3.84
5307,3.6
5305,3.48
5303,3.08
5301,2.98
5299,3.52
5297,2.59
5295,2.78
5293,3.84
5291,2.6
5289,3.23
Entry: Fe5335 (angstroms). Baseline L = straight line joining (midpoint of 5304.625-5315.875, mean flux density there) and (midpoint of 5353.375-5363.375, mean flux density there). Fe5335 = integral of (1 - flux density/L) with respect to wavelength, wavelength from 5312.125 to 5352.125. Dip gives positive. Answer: 3.6 angstroms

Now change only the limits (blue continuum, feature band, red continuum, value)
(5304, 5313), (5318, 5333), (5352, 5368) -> 0.83 angstroms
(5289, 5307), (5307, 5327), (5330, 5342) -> -2.90 angstroms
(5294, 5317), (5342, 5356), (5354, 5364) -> 0.63 angstroms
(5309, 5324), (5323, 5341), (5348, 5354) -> 0.98 angstroms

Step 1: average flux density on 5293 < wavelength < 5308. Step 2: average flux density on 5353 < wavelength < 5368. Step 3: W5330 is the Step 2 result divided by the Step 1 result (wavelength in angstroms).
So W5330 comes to 1.1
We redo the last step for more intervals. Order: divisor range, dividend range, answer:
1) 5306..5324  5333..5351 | 0.91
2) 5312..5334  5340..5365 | 1.00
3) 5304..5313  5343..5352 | 0.89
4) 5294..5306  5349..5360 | 1.19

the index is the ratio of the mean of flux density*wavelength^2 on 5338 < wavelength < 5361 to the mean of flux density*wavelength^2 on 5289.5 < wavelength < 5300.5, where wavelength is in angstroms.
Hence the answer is 1.2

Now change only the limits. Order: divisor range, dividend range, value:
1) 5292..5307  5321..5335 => 1.11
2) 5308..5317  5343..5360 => 0.96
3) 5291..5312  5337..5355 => 1.06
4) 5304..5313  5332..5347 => 0.90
